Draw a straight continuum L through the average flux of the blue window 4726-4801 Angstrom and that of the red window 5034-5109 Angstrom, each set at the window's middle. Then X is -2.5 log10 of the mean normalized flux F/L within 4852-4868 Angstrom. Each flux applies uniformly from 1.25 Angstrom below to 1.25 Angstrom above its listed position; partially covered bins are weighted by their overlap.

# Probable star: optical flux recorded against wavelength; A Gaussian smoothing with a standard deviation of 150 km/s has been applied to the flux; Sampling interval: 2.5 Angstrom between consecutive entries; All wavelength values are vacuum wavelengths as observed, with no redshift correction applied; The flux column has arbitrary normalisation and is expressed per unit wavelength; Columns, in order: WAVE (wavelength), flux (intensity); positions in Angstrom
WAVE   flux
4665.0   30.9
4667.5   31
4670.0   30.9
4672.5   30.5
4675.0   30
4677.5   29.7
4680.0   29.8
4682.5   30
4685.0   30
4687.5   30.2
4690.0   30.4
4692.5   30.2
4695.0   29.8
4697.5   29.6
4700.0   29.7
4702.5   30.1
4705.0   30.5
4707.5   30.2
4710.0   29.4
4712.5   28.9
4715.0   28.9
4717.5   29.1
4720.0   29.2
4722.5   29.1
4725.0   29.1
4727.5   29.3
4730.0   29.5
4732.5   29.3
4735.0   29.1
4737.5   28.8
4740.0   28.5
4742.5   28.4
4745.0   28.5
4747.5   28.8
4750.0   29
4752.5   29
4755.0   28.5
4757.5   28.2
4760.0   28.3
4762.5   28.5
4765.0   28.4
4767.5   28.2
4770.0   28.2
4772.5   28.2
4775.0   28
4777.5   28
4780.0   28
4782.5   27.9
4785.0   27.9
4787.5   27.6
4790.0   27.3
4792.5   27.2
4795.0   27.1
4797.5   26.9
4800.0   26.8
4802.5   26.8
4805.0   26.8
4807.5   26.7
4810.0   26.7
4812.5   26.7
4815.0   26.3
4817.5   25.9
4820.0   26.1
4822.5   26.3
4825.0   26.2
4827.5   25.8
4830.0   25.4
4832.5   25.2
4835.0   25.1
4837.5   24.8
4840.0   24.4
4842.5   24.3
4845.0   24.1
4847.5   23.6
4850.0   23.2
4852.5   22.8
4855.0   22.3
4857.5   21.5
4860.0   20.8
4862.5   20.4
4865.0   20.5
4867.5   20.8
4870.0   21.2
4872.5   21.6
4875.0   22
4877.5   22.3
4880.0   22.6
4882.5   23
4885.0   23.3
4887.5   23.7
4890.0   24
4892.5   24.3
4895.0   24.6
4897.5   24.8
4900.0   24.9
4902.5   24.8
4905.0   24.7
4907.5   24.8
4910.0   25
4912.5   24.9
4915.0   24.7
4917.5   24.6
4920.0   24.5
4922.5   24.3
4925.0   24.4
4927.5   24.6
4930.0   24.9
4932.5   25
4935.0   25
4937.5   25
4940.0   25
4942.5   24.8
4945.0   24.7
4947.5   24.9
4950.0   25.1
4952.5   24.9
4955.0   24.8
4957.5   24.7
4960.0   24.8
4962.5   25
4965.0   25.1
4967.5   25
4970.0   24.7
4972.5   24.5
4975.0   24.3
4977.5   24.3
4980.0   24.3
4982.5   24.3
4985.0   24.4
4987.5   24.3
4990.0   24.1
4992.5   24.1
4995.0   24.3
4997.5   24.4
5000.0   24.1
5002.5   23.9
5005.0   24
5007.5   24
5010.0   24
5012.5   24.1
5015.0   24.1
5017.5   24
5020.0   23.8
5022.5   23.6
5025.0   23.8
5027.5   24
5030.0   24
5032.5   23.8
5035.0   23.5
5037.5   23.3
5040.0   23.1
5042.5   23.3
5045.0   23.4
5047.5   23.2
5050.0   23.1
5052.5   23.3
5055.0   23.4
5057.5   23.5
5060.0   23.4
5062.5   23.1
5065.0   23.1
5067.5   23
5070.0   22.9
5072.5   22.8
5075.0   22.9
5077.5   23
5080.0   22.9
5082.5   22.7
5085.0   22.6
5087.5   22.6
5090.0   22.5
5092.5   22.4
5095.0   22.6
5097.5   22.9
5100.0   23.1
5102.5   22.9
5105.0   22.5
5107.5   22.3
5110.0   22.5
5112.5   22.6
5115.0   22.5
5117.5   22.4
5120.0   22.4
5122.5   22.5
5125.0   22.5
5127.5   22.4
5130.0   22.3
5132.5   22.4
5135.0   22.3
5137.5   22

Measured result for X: 0.24 mag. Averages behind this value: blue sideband 28.3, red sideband 23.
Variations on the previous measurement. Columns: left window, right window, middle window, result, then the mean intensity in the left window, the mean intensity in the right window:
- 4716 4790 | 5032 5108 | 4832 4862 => 0.15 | 28.6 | 23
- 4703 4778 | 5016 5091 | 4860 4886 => 0.22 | 28.9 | 23.3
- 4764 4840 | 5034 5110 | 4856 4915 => 0.11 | 26.8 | 23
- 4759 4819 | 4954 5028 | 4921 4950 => 0.02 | 27.4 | 24.3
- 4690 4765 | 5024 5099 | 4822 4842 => 0.08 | 29.2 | 23.1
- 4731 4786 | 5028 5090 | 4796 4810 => 0.03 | 28.4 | 23.2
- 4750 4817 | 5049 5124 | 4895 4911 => 0.04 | 27.6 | 22.8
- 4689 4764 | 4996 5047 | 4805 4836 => 0.06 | 29.2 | 23.8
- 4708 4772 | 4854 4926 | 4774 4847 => -0.01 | 28.8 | 23.3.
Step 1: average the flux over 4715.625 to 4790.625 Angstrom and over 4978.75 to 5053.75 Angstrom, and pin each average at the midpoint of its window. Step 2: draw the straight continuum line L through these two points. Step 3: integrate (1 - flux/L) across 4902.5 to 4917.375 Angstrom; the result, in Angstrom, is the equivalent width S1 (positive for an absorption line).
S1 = 0.5 Angstrom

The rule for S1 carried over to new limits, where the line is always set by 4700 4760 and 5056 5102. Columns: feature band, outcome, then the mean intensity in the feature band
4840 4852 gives 1.4 Angstrom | 23.8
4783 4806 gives 0.6 Angstrom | 27.2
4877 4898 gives 2.1 Angstrom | 23.6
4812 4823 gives 0.5 Angstrom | 26.2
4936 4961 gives 0.3 Angstrom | 24.9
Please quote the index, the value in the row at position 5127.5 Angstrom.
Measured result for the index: 22.4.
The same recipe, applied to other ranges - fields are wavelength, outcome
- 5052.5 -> 23.3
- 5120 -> 22.4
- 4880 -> 22.6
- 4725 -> 29.1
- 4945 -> 24.7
